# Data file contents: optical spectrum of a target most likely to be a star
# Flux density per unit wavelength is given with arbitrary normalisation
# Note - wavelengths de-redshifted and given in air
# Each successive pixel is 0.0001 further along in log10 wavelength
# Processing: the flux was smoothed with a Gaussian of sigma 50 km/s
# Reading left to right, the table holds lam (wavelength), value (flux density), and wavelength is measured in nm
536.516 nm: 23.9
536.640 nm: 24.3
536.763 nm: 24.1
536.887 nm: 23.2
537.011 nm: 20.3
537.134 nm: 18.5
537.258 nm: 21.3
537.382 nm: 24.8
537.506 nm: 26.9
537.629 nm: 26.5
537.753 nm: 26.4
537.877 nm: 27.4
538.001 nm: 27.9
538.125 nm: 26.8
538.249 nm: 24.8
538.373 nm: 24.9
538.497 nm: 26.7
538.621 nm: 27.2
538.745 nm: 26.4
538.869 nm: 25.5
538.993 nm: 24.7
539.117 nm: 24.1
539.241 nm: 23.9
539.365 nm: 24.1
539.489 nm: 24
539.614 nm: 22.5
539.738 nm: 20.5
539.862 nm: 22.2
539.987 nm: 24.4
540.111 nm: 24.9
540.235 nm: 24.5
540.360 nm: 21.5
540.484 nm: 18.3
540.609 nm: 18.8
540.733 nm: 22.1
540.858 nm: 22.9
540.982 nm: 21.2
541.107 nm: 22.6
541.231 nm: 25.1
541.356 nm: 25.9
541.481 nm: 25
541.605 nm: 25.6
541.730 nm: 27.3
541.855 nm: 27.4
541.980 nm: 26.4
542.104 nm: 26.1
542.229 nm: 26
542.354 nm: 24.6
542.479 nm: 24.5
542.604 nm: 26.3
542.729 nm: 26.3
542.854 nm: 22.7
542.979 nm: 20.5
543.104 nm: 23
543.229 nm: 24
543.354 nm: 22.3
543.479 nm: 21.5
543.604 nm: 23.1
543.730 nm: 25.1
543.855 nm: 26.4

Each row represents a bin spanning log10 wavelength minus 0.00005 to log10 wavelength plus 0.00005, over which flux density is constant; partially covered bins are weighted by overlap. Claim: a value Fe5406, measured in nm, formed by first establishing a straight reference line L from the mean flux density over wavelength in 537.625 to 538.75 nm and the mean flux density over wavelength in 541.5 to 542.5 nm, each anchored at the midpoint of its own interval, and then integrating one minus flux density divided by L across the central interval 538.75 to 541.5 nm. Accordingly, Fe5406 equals 0.32 nm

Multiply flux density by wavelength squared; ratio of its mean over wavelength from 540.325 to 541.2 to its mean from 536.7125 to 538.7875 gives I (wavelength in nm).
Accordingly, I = 0.86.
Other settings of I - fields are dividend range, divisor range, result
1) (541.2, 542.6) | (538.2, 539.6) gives 1.04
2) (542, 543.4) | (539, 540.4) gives 1.05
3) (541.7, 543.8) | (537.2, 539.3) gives 0.97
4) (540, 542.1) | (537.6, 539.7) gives 0.94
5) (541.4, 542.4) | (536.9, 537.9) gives 1.11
